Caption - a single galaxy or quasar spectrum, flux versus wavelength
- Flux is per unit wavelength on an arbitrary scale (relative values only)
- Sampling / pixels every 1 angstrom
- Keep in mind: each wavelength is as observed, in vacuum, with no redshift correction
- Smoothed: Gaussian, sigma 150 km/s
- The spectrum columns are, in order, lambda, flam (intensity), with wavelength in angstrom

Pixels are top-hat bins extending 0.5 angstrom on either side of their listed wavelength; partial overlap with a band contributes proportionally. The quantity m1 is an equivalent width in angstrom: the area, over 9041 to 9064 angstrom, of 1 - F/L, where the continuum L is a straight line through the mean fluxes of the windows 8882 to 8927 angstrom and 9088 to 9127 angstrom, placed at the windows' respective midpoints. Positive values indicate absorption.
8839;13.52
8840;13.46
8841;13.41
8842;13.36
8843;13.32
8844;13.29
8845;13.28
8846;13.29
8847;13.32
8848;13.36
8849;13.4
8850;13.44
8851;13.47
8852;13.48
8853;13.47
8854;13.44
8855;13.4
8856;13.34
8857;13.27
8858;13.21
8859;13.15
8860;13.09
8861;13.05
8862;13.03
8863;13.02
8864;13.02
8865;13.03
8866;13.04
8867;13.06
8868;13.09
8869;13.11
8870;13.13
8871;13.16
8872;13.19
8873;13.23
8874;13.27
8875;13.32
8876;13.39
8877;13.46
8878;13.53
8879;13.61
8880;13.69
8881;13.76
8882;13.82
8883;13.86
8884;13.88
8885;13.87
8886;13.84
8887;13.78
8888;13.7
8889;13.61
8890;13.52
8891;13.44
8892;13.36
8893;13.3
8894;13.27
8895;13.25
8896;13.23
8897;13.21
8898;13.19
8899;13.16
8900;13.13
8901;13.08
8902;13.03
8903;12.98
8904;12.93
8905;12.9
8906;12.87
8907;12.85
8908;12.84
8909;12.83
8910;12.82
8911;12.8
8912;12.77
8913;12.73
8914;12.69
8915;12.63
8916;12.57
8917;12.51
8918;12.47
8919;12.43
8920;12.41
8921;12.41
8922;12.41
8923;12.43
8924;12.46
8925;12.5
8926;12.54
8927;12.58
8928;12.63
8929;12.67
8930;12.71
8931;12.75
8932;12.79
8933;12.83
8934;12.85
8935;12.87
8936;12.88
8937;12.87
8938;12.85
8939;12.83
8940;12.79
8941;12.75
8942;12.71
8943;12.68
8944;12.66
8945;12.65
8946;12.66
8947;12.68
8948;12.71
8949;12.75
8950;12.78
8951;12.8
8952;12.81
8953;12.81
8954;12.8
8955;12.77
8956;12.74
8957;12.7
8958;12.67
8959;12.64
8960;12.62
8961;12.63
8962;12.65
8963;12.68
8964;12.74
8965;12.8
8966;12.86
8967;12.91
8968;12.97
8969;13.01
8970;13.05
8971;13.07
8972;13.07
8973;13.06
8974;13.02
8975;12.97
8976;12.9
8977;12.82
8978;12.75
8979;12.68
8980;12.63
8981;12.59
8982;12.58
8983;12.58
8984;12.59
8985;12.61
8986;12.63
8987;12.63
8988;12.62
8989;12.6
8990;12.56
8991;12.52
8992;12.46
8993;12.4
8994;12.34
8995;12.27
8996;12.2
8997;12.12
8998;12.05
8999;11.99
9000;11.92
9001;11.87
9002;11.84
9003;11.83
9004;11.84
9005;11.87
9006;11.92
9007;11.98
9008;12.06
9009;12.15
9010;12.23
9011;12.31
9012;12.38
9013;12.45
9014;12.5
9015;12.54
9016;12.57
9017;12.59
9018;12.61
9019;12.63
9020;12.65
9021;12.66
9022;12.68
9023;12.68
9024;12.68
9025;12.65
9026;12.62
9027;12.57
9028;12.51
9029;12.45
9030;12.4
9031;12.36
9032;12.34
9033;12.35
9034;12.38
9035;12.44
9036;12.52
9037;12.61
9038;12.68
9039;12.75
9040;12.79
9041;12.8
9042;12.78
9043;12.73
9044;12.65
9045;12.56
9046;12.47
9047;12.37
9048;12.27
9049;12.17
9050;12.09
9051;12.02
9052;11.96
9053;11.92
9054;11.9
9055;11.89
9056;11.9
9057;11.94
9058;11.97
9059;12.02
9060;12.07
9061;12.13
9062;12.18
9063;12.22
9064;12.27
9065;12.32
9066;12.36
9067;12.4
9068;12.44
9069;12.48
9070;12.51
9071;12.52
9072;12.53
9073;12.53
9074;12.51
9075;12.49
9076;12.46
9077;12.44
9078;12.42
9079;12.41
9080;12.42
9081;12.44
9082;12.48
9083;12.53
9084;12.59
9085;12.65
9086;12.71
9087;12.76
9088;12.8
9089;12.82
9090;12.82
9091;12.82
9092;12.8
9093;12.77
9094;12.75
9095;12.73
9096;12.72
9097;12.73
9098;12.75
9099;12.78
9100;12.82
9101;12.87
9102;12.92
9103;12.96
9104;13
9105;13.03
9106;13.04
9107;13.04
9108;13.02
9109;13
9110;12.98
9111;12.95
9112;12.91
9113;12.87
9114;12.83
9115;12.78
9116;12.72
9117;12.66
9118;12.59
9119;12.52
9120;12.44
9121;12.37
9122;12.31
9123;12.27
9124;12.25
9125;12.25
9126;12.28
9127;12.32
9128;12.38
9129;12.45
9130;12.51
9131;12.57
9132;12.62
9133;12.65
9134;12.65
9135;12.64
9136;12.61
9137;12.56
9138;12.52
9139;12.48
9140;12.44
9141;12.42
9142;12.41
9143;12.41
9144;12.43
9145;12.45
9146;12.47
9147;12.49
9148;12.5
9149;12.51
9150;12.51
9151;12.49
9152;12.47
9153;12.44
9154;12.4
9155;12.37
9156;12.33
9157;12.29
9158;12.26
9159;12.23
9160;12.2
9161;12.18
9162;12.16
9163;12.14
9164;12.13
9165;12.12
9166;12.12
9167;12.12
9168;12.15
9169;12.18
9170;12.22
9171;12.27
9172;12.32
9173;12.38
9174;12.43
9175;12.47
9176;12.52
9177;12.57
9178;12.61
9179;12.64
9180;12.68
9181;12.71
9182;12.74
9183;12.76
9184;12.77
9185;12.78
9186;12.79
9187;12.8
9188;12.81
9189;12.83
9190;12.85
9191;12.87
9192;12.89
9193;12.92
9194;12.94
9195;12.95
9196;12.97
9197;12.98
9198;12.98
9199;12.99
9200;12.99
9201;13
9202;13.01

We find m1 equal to 1.1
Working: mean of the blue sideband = 13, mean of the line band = 12.2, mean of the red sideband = 12.7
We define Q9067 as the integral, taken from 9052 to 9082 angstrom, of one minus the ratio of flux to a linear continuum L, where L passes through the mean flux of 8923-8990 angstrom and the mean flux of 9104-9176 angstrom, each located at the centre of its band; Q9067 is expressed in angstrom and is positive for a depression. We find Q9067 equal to 0.7 angstrom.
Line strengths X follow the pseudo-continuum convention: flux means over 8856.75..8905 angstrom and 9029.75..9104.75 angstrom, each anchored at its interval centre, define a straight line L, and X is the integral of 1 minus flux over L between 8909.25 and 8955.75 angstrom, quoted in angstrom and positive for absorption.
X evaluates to 1.42 angstrom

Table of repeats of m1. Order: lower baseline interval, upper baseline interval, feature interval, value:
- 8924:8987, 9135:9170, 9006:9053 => 0.5 angstrom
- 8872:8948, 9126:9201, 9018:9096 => 1.6 angstrom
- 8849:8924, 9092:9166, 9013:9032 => 0.4 angstrom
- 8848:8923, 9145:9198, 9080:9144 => 0.0 angstrom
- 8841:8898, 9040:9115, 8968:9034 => 1.9 angstrom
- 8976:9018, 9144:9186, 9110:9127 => -0.2 angstrom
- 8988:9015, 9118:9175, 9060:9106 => -1.1 angstrom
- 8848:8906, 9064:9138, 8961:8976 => 0.2 angstrom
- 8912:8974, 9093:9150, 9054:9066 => 0.5 angstrom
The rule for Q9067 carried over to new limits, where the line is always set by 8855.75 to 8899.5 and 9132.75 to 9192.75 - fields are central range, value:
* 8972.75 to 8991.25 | 0.47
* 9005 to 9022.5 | 0.74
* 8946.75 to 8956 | 0.25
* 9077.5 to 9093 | 0.10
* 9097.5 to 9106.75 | -0.18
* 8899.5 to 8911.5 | 0.31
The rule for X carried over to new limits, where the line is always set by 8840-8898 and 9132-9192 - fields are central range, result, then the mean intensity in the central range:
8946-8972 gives 0.6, 12.8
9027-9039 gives 0.4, 12.5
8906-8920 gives 0.6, 12.7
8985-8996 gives 0.4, 12.5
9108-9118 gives -0.2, 12.9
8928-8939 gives 0.3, 12.8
